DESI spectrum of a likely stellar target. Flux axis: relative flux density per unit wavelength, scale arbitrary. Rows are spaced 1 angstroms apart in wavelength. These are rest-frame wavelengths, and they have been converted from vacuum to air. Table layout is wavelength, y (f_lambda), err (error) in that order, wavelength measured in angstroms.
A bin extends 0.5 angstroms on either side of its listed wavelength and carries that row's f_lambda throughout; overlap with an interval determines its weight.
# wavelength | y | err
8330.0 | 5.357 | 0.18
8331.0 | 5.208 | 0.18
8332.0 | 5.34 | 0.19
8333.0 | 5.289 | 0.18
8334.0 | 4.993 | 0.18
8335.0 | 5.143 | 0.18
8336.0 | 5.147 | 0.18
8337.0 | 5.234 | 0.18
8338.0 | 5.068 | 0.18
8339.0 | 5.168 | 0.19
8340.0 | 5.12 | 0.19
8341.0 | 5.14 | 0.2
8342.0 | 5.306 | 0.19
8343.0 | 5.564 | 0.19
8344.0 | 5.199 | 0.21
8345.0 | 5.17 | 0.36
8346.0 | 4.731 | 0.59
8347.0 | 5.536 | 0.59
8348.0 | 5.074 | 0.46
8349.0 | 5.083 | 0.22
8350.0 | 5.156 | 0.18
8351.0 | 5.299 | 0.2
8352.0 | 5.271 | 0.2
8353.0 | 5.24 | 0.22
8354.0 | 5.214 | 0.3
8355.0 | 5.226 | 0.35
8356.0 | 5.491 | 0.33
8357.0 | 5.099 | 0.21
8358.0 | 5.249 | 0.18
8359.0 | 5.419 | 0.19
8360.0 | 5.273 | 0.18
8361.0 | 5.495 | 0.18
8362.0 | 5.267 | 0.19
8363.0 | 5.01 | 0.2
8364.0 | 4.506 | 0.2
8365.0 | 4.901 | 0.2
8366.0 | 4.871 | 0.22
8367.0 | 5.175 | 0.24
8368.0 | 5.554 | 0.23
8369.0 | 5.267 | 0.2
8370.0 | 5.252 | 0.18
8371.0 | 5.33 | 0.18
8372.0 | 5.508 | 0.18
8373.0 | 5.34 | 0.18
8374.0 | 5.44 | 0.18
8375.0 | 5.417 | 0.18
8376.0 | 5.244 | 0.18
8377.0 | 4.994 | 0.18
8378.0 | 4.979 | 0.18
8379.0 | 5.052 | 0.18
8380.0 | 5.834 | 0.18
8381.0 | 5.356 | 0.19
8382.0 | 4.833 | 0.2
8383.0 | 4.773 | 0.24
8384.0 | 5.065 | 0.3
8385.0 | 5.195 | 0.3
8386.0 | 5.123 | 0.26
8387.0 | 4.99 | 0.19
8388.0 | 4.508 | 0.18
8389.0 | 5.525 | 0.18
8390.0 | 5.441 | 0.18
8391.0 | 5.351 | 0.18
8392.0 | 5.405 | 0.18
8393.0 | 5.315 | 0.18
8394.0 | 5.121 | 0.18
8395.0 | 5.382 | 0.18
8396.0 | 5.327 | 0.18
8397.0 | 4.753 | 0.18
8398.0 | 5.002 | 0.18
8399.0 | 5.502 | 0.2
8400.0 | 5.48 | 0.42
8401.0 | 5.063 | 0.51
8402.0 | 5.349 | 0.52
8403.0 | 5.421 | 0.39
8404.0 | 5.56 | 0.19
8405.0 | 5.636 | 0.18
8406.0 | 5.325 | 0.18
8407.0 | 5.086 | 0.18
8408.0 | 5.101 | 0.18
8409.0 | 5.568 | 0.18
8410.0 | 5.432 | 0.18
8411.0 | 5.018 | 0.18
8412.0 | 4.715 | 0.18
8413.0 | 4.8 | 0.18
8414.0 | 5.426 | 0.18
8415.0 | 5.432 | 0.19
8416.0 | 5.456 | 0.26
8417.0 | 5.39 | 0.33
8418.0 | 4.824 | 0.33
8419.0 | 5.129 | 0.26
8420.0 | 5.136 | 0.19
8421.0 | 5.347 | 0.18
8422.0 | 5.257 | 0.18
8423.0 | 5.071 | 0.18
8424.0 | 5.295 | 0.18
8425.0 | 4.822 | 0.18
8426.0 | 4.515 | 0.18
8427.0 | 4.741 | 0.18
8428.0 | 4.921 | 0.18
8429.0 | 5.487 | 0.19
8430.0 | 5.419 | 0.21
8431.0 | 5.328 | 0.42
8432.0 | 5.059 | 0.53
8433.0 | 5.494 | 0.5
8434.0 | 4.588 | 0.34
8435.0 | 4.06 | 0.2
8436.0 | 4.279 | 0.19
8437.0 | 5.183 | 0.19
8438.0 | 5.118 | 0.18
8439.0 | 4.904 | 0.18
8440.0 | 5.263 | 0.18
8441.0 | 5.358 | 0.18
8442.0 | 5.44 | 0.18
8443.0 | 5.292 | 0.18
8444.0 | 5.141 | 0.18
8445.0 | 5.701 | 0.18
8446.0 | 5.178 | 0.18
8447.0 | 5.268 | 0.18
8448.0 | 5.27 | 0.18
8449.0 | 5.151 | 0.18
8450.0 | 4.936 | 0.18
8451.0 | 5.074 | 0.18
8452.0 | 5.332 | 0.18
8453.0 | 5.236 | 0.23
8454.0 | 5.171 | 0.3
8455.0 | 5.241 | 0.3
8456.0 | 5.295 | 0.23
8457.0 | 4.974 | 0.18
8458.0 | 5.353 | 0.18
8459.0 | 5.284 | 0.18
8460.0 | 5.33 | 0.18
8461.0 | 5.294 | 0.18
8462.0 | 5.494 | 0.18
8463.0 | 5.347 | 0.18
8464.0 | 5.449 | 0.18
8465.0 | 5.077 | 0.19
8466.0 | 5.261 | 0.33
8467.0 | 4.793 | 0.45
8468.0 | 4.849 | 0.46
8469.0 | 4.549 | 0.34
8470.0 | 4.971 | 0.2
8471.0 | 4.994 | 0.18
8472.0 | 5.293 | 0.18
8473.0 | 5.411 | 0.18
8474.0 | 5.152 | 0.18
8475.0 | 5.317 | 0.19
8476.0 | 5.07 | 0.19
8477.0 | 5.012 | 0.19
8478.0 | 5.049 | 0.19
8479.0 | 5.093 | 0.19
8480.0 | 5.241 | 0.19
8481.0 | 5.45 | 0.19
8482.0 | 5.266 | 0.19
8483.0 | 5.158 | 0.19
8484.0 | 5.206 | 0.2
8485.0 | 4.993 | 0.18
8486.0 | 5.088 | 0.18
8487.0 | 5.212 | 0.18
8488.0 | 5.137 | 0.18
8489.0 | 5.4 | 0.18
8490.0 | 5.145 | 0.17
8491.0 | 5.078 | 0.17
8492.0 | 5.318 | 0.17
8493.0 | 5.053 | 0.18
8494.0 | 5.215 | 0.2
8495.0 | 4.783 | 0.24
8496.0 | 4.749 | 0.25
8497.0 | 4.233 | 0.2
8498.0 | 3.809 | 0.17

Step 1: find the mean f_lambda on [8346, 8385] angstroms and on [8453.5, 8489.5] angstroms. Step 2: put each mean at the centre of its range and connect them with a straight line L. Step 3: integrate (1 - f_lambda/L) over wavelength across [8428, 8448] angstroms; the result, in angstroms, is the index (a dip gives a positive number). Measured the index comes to 0.20 angstroms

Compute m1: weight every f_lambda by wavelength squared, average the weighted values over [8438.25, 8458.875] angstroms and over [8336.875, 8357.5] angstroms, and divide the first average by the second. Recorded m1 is 1.03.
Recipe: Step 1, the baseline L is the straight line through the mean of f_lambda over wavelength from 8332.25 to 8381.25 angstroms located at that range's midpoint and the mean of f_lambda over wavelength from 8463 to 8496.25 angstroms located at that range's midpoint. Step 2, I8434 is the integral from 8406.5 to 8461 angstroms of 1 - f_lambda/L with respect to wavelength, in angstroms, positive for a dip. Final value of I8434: 0.2 angstroms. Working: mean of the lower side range 5.22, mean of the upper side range 5.12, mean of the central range 5.14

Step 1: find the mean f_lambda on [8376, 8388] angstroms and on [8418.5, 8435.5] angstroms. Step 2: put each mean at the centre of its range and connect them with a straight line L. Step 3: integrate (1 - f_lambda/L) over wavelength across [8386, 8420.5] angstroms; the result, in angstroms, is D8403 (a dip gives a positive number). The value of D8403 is -1.1 angstroms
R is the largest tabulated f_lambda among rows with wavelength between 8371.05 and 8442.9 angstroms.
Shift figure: 5.834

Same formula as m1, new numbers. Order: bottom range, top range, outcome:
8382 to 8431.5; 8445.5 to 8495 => 1.01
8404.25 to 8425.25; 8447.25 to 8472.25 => 1.00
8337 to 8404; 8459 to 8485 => 1.01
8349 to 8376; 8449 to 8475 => 1.01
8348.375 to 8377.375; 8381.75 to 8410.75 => 1.01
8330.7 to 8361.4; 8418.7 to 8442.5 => 0.99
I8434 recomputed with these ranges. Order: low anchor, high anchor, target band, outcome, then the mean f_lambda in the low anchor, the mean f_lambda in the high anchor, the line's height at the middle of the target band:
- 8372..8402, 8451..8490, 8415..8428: 0.3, 5.21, 5.18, 5.2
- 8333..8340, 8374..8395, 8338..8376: -0.5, 5.14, 5.19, 5.16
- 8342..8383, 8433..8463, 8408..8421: 0.0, 5.22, 5.15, 5.18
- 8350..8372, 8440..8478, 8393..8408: -0.2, 5.22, 5.2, 5.21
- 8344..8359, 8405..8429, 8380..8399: 0.0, 5.21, 5.14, 5.17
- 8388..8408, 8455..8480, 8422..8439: 0.8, 5.29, 5.16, 5.23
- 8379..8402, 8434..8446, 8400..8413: -0.3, 5.2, 5.05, 5.15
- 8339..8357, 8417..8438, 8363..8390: -0.1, 5.22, 5.01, 5.14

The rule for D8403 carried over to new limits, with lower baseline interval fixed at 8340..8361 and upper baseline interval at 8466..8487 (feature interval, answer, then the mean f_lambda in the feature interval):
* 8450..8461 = -0.2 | 5.22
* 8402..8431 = -0.1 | 5.2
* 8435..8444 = 0.2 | 5.05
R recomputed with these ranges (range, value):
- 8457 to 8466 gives 5.494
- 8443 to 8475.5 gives 5.701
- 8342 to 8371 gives 5.564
